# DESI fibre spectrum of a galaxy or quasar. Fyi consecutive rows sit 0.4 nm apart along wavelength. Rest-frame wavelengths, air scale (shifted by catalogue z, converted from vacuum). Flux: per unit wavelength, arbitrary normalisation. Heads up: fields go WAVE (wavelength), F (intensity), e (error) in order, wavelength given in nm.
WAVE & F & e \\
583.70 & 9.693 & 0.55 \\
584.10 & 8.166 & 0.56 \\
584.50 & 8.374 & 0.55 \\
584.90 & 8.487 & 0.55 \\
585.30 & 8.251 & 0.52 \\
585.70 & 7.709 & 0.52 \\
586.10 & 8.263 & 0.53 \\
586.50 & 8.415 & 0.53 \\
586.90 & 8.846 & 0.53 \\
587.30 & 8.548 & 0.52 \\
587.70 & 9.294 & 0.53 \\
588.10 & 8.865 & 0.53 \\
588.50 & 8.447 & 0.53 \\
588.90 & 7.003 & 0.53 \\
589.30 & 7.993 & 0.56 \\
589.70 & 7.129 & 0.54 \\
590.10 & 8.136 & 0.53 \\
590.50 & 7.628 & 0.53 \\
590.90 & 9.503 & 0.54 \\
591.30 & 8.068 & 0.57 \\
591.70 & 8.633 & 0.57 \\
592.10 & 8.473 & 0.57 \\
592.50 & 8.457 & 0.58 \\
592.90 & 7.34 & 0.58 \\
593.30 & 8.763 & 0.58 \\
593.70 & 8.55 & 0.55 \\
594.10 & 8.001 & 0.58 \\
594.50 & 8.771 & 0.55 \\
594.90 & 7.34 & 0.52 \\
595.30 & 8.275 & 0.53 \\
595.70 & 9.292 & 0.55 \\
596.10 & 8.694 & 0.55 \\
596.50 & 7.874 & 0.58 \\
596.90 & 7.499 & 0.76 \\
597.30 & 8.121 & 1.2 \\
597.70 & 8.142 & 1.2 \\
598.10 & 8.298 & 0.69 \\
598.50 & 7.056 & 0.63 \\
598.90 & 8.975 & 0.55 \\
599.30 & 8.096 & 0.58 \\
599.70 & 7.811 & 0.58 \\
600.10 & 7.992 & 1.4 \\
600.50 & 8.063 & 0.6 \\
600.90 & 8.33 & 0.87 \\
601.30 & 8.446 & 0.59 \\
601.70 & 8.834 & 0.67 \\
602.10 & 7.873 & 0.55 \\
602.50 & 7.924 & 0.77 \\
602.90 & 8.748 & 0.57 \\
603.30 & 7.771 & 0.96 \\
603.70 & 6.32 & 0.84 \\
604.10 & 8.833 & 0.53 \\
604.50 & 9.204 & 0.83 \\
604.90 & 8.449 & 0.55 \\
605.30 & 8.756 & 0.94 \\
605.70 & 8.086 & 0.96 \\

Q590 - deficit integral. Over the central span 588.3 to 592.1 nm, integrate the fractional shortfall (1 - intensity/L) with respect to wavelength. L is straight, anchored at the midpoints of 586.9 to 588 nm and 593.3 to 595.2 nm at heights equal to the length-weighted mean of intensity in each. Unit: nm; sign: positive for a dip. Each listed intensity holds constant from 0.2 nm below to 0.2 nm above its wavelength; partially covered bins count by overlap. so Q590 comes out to 0.240 nm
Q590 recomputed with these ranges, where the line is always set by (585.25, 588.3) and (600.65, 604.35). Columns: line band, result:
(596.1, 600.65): 0.119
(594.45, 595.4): 0.036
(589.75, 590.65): 0.072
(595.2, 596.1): -0.055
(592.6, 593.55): 0.029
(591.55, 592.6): -0.015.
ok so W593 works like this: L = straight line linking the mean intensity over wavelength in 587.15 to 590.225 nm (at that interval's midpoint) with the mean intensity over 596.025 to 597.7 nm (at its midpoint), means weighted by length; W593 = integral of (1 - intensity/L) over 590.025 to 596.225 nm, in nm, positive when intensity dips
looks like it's -0.22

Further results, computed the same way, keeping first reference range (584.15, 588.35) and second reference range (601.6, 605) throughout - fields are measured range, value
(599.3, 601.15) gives 0.041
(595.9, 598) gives 0.057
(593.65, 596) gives -0.009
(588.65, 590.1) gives 0.158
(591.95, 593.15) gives 0.040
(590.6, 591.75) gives -0.034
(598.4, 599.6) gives 0.024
